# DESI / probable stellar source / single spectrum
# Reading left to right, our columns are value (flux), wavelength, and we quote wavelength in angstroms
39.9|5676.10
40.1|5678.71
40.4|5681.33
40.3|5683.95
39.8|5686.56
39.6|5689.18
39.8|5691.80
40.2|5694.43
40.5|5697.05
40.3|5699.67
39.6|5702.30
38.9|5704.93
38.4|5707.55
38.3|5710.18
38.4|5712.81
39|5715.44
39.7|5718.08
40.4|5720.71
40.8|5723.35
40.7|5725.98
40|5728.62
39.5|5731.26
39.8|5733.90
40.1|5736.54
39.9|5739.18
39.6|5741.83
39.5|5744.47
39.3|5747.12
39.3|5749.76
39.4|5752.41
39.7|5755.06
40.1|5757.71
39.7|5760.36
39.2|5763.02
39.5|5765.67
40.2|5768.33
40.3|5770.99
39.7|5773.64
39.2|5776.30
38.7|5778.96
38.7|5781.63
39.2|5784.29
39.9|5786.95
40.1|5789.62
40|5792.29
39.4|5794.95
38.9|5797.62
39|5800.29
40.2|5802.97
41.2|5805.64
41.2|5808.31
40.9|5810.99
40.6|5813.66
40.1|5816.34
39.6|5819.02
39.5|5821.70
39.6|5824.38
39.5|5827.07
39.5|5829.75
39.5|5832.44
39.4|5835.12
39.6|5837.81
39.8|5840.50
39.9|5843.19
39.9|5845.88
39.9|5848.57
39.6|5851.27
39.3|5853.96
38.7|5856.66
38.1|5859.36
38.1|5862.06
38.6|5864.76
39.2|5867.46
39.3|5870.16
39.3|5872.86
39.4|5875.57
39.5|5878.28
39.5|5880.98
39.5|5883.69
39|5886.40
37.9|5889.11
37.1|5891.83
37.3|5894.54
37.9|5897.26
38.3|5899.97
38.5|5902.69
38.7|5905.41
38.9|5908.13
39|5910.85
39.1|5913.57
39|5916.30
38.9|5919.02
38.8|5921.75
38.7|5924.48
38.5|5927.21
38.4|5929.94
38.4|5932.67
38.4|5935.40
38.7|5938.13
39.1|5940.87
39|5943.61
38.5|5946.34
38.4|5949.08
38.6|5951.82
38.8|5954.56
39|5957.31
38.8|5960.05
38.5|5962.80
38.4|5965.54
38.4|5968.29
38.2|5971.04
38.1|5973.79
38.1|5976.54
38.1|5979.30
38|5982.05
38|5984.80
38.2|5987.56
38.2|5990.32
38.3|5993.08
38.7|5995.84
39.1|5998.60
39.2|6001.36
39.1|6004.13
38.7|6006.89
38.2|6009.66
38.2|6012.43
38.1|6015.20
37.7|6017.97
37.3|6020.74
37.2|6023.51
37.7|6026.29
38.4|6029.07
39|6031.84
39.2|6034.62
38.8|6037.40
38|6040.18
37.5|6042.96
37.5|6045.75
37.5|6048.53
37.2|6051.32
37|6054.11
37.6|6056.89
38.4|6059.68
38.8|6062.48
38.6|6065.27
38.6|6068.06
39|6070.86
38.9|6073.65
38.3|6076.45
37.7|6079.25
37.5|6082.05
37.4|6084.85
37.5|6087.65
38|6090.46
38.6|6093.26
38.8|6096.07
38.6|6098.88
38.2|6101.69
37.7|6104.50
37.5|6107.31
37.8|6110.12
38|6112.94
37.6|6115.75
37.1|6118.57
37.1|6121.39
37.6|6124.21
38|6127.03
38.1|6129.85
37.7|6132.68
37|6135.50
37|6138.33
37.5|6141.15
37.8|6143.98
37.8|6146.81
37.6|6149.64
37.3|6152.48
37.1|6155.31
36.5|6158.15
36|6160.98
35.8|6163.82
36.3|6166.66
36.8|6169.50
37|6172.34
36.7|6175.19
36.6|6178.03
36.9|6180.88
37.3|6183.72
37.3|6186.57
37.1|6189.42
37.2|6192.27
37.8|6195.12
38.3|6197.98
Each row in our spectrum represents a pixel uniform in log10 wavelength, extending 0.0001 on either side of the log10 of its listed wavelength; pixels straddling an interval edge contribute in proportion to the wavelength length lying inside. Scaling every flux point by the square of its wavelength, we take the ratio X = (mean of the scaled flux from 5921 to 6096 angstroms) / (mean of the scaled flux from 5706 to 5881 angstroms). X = 1.0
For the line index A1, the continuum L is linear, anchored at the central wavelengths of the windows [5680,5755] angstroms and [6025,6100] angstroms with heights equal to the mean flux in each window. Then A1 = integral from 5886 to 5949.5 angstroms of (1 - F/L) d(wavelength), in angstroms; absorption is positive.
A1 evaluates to 0.46 angstroms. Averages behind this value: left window 39.7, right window 38.2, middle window 38.5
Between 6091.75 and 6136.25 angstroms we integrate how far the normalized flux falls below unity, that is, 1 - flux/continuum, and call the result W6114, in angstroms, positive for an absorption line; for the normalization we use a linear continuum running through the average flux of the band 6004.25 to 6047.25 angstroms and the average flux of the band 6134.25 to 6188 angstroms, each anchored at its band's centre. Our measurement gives -0.6 angstroms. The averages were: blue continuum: 38.1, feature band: 37.9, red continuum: 37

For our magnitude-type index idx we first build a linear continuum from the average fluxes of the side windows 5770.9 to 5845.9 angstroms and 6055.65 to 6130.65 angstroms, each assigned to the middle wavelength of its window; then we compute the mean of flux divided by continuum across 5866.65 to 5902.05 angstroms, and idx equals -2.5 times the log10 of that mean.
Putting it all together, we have 0.017 mag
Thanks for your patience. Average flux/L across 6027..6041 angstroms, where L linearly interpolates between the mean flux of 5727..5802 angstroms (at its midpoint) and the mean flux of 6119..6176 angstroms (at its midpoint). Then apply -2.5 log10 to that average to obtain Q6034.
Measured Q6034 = -0.023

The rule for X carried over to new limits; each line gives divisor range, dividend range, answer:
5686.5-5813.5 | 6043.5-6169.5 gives 1.07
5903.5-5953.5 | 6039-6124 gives 1.03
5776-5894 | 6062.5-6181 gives 1.05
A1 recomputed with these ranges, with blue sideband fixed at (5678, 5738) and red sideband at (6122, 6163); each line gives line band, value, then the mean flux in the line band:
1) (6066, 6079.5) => -0.3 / 38.6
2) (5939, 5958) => -0.2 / 38.7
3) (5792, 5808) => -0.3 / 39.9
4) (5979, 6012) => -0.3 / 38.5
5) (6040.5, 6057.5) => 0.2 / 37.4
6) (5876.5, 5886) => -0.2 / 39.5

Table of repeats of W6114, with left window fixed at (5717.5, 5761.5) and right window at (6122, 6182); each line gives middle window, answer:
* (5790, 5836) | -0.62 angstroms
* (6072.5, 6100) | -0.43 angstroms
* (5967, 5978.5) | 0.03 angstroms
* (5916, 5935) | -0.01 angstroms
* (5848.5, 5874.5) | 0.05 angstroms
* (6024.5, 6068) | -0.32 angstroms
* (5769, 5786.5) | 0.11 angstroms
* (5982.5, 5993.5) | 0.01 angstroms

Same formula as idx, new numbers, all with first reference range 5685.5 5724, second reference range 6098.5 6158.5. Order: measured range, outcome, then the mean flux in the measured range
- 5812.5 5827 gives -0.022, 39.8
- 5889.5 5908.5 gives 0.017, 38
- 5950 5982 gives -0.003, 38.4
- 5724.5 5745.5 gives -0.014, 39.9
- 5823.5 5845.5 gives -0.018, 39.6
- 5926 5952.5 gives -0.004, 38.6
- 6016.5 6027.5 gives 0.017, 37.5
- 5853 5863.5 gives 0.009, 38.5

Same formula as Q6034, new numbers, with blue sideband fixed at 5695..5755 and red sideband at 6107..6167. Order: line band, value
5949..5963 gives -0.011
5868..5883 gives -0.018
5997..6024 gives -0.009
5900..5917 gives -0.006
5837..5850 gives -0.024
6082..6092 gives -0.002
